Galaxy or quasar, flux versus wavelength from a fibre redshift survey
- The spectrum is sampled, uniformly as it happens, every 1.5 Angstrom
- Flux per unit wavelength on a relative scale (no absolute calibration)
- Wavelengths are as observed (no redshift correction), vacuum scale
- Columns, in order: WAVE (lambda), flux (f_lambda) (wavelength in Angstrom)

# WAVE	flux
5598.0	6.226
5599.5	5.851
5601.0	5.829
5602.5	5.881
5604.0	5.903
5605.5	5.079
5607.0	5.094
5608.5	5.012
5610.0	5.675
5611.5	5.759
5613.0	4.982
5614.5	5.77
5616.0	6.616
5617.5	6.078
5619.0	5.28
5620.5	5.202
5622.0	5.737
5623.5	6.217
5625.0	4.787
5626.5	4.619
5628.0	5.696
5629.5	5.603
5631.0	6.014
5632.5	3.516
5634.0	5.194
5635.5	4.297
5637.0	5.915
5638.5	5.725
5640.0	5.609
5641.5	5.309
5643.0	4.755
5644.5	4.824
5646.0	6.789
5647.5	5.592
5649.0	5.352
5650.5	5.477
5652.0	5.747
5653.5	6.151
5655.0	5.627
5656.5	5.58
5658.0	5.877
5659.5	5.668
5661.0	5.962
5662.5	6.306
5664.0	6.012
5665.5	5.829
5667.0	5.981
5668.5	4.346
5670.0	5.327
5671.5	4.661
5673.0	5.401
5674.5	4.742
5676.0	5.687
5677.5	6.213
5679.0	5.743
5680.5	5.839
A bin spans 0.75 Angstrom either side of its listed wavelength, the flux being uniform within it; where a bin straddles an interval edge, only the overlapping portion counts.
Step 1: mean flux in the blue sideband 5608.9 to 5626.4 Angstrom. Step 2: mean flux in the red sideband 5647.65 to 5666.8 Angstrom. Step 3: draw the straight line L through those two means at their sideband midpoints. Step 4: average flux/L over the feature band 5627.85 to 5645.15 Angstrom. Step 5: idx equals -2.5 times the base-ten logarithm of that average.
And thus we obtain 0.10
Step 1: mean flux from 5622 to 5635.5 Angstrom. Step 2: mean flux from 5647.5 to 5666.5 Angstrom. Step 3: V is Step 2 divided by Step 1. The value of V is 1.12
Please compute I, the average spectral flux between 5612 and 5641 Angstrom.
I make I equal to 5.42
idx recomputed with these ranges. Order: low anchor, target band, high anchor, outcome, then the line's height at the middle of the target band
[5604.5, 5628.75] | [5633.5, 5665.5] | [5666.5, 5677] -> -0.06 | 5.29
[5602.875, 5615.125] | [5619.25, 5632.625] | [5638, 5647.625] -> 0.02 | 5.46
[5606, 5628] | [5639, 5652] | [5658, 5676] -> 0.00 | 5.5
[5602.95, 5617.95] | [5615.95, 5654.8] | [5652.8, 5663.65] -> 0.06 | 5.75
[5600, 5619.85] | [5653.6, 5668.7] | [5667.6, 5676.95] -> -0.12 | 5.17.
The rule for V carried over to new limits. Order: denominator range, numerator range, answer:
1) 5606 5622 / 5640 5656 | 1.00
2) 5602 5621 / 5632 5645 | 0.91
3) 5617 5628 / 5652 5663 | 1.08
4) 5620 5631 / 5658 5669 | 1.06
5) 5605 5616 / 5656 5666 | 1.09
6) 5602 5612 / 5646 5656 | 1.05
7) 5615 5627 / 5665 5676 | 0.93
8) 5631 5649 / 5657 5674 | 1.06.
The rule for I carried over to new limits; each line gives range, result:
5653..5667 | 5.89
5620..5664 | 5.5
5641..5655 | 5.56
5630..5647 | 5.28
